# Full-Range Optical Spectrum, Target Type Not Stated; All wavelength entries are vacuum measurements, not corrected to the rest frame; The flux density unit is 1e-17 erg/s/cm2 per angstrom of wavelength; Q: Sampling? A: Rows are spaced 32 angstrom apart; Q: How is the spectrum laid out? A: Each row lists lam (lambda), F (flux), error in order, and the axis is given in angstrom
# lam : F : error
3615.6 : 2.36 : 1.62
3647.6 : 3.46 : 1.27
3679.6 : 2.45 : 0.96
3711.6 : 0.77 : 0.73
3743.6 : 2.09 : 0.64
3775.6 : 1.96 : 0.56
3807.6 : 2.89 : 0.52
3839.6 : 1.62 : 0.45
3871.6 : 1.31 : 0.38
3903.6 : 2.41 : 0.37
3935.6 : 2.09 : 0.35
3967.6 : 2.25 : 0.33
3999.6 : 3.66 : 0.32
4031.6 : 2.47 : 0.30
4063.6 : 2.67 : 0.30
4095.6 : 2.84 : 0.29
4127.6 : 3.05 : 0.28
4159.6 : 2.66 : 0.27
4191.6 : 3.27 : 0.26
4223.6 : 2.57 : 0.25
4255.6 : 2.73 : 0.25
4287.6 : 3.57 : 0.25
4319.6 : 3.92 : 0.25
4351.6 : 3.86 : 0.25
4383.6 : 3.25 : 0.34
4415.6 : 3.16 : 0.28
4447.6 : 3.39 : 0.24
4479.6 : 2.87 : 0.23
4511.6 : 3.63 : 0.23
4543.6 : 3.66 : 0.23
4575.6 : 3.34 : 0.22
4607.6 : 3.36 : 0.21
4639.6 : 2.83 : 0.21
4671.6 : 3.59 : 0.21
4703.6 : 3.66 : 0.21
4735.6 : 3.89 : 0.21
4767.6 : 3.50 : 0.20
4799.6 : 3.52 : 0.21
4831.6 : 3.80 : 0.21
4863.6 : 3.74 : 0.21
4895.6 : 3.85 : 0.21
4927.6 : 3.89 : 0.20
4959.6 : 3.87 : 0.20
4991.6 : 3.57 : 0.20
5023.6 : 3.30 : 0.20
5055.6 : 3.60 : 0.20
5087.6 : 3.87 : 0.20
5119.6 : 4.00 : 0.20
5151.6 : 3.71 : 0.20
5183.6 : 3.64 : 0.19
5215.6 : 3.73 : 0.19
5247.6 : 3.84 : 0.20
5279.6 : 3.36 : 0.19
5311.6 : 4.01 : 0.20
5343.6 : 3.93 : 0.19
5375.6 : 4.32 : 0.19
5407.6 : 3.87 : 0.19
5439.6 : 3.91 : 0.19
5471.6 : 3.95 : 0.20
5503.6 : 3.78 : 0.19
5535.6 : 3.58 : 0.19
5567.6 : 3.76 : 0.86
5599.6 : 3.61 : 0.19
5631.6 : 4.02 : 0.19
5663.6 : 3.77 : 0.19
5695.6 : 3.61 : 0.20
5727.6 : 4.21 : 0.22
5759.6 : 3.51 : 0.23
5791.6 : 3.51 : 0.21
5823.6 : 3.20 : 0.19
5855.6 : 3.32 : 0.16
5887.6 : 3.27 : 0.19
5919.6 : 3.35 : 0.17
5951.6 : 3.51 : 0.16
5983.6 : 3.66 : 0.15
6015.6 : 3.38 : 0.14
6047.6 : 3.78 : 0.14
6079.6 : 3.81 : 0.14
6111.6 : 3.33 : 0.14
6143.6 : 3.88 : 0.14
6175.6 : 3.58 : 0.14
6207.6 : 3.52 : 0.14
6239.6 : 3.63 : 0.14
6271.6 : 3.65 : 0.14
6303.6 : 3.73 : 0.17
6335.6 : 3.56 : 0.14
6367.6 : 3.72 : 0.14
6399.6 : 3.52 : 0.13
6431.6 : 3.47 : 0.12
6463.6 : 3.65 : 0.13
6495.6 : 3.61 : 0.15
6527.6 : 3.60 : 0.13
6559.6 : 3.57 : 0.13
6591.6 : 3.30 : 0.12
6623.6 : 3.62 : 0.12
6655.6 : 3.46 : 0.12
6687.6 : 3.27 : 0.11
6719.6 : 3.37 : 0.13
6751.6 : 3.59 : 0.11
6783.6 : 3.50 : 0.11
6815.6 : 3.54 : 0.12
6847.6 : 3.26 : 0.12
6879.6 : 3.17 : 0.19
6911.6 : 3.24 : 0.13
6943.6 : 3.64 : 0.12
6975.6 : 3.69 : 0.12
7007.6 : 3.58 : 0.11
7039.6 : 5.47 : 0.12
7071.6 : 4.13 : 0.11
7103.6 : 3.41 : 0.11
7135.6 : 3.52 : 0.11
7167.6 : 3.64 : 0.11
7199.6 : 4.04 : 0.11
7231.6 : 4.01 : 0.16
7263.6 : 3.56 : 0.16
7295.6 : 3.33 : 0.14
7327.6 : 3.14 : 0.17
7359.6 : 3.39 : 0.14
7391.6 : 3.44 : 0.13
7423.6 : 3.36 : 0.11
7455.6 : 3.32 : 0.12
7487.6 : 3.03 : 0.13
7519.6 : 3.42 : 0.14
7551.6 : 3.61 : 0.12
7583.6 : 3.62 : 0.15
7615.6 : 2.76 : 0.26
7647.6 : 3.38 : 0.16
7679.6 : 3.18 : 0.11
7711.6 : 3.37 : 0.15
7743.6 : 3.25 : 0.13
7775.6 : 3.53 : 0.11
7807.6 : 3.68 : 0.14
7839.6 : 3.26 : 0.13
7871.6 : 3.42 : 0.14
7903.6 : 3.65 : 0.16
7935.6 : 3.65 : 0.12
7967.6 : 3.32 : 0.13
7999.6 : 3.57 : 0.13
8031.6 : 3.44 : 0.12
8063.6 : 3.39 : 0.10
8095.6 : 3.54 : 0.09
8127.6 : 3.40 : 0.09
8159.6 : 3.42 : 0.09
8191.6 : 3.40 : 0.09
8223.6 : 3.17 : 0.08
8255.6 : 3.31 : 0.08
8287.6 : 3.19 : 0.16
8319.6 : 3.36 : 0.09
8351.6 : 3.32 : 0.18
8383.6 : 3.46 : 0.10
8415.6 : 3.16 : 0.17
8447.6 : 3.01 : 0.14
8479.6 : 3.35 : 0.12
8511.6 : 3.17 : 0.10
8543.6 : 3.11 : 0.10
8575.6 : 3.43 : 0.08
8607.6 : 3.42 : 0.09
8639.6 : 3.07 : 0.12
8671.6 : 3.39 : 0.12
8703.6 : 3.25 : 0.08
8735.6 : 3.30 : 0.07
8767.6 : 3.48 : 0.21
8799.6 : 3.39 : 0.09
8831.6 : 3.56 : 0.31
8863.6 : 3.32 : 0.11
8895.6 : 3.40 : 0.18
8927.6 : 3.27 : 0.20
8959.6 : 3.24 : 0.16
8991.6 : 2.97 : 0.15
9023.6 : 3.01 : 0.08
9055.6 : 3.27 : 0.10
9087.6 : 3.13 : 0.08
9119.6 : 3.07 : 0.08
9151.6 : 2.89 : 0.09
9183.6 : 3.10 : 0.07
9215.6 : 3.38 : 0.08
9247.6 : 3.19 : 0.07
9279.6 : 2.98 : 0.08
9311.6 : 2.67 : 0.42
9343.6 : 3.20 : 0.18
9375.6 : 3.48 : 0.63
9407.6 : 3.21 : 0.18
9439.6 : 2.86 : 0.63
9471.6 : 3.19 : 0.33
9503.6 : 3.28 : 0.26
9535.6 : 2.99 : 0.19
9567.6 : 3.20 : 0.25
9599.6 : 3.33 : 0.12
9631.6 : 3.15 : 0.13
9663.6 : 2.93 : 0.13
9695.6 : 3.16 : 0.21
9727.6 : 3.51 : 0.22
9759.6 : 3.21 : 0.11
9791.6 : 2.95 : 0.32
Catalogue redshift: 0.07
